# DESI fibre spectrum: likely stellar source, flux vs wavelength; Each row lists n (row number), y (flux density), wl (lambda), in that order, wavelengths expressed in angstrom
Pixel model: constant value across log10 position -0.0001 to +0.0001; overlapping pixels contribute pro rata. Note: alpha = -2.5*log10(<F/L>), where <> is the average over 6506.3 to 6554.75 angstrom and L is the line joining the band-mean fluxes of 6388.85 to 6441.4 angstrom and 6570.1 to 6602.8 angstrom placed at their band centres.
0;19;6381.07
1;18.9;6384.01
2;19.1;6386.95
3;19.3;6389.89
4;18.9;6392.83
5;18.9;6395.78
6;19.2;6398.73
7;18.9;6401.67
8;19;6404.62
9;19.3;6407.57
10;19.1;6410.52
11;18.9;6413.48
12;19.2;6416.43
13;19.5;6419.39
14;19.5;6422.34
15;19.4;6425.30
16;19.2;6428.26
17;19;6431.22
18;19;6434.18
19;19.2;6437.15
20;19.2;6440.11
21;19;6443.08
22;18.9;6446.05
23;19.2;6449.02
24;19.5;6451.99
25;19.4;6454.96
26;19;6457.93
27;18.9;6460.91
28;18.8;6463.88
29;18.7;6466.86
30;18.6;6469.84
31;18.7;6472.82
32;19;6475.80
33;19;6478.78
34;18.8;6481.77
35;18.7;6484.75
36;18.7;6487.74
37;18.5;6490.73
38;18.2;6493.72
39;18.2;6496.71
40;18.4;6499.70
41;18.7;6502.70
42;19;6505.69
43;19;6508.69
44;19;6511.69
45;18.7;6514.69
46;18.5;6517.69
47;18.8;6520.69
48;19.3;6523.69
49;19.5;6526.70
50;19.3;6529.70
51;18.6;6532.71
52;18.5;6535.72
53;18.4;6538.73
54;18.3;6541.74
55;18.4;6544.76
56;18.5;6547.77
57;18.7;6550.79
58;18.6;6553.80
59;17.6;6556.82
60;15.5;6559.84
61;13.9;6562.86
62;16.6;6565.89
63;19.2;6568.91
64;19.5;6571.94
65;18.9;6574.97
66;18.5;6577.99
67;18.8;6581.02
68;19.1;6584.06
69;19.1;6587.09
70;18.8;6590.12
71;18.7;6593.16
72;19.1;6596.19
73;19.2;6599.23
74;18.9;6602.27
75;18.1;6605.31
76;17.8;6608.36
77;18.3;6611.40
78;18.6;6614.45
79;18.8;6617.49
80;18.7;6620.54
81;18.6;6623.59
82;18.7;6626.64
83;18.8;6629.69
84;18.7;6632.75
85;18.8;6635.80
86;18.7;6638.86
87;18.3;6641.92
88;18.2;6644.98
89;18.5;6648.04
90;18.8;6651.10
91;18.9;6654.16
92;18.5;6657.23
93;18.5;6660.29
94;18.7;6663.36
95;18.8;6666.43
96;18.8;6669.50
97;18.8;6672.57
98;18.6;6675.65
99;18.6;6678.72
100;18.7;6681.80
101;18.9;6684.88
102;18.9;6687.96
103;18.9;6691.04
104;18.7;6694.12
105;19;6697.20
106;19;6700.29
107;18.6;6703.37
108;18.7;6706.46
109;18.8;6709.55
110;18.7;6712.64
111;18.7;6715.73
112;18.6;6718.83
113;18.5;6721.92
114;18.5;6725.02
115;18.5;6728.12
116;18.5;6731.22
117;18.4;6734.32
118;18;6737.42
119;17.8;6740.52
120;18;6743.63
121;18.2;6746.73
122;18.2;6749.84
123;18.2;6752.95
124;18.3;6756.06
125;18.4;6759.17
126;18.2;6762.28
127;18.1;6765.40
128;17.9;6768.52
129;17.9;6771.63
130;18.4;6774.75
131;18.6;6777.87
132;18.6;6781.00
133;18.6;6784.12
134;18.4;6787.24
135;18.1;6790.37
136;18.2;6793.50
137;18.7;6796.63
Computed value 0.015 mag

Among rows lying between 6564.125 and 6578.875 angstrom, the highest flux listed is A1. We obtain 19.5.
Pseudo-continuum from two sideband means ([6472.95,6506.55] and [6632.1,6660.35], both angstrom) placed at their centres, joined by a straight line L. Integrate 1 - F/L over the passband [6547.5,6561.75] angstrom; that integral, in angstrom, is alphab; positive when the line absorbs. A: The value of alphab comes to 0.78 angstrom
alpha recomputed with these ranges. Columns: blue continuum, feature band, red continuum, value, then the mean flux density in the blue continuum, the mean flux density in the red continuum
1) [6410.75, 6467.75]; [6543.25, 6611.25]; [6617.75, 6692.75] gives 0.035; 19.1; 18.7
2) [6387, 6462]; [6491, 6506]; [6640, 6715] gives 0.032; 19.1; 18.7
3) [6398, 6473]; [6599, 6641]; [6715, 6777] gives 0.000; 19.1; 18.3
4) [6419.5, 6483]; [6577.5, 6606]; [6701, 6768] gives -0.008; 19.1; 18.4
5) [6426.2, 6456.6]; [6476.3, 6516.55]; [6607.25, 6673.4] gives 0.019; 19.2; 18.6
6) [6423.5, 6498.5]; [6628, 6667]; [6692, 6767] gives -0.002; 18.9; 18.4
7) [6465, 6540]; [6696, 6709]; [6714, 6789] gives -0.024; 18.8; 18.3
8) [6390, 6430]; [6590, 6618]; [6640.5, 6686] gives 0.008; 19.2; 18.6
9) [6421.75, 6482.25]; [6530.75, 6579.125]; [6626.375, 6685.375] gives 0.051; 19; 18.7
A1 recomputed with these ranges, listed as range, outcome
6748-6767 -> 18.4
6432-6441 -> 19.2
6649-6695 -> 18.9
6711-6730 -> 18.7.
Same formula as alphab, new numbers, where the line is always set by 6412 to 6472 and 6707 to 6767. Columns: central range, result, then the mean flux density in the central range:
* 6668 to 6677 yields -0.11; 18.7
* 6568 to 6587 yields -0.25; 19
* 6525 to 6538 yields -0.05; 18.9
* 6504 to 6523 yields 0.07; 18.9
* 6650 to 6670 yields -0.17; 18.7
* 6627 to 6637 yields -0.08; 18.8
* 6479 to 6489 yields 0.12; 18.8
